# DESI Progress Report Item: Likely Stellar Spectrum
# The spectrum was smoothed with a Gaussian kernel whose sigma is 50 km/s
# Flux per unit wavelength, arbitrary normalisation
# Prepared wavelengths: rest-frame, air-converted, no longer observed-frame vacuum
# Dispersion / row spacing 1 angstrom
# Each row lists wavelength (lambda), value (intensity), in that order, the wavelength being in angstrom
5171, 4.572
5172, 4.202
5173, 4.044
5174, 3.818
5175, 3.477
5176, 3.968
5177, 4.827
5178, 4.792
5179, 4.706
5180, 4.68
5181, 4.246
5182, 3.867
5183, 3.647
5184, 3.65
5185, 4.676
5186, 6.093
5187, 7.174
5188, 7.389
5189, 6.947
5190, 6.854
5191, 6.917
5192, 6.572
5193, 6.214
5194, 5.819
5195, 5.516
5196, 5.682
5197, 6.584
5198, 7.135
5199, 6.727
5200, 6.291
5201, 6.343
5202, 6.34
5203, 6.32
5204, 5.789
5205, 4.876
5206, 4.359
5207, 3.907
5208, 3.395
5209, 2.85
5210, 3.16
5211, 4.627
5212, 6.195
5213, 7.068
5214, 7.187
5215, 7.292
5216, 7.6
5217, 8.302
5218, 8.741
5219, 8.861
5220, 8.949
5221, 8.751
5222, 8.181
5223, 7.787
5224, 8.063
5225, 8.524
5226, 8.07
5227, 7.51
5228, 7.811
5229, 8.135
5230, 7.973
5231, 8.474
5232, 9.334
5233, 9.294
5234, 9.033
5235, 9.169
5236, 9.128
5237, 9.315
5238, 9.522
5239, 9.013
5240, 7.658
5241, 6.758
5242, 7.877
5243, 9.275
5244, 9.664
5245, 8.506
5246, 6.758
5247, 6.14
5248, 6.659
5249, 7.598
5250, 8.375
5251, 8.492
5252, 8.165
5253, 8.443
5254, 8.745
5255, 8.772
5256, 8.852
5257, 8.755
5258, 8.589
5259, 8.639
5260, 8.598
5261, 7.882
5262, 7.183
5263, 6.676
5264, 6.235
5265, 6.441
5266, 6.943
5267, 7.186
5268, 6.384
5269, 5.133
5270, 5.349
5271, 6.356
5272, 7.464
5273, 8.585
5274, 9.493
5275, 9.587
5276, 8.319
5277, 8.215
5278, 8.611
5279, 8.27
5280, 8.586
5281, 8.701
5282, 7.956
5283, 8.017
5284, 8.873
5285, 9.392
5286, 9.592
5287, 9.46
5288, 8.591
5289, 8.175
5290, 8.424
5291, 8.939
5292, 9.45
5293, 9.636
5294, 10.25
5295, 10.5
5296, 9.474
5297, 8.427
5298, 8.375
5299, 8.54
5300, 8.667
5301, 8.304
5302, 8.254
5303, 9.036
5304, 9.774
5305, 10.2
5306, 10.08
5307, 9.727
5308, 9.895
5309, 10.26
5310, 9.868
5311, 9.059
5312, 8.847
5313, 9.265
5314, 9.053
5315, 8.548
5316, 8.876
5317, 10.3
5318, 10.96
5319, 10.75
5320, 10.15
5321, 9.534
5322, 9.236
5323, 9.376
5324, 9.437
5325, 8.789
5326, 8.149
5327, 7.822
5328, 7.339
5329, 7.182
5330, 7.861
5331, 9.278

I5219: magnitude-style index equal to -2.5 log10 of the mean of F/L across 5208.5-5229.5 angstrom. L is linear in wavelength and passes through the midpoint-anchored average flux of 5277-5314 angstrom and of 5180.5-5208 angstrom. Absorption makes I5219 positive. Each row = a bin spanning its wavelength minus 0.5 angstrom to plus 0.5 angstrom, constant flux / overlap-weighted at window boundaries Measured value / -0.12 mag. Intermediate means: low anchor 5.73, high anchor 9.08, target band 7.32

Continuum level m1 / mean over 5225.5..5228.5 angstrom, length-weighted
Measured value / 7.8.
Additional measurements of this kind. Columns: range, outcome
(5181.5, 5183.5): 3.76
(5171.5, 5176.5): 3.9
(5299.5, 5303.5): 8.57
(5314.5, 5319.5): 9.89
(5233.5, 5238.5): 9.23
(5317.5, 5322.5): 10.1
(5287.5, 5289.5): 8.38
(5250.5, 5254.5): 8.46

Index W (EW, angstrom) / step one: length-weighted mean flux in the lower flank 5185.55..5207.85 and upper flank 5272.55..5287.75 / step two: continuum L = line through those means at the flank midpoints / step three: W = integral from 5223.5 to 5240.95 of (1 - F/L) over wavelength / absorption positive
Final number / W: -3.1 angstrom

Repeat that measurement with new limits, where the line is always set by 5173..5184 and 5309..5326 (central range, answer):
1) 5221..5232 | -3.92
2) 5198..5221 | -3.61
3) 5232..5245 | -4.75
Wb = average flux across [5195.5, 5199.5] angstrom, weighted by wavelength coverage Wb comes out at 6.53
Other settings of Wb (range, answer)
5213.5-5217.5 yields 7.6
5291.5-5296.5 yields 9.86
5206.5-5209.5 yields 3.38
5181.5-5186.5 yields 4.39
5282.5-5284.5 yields 8.45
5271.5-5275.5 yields 8.78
